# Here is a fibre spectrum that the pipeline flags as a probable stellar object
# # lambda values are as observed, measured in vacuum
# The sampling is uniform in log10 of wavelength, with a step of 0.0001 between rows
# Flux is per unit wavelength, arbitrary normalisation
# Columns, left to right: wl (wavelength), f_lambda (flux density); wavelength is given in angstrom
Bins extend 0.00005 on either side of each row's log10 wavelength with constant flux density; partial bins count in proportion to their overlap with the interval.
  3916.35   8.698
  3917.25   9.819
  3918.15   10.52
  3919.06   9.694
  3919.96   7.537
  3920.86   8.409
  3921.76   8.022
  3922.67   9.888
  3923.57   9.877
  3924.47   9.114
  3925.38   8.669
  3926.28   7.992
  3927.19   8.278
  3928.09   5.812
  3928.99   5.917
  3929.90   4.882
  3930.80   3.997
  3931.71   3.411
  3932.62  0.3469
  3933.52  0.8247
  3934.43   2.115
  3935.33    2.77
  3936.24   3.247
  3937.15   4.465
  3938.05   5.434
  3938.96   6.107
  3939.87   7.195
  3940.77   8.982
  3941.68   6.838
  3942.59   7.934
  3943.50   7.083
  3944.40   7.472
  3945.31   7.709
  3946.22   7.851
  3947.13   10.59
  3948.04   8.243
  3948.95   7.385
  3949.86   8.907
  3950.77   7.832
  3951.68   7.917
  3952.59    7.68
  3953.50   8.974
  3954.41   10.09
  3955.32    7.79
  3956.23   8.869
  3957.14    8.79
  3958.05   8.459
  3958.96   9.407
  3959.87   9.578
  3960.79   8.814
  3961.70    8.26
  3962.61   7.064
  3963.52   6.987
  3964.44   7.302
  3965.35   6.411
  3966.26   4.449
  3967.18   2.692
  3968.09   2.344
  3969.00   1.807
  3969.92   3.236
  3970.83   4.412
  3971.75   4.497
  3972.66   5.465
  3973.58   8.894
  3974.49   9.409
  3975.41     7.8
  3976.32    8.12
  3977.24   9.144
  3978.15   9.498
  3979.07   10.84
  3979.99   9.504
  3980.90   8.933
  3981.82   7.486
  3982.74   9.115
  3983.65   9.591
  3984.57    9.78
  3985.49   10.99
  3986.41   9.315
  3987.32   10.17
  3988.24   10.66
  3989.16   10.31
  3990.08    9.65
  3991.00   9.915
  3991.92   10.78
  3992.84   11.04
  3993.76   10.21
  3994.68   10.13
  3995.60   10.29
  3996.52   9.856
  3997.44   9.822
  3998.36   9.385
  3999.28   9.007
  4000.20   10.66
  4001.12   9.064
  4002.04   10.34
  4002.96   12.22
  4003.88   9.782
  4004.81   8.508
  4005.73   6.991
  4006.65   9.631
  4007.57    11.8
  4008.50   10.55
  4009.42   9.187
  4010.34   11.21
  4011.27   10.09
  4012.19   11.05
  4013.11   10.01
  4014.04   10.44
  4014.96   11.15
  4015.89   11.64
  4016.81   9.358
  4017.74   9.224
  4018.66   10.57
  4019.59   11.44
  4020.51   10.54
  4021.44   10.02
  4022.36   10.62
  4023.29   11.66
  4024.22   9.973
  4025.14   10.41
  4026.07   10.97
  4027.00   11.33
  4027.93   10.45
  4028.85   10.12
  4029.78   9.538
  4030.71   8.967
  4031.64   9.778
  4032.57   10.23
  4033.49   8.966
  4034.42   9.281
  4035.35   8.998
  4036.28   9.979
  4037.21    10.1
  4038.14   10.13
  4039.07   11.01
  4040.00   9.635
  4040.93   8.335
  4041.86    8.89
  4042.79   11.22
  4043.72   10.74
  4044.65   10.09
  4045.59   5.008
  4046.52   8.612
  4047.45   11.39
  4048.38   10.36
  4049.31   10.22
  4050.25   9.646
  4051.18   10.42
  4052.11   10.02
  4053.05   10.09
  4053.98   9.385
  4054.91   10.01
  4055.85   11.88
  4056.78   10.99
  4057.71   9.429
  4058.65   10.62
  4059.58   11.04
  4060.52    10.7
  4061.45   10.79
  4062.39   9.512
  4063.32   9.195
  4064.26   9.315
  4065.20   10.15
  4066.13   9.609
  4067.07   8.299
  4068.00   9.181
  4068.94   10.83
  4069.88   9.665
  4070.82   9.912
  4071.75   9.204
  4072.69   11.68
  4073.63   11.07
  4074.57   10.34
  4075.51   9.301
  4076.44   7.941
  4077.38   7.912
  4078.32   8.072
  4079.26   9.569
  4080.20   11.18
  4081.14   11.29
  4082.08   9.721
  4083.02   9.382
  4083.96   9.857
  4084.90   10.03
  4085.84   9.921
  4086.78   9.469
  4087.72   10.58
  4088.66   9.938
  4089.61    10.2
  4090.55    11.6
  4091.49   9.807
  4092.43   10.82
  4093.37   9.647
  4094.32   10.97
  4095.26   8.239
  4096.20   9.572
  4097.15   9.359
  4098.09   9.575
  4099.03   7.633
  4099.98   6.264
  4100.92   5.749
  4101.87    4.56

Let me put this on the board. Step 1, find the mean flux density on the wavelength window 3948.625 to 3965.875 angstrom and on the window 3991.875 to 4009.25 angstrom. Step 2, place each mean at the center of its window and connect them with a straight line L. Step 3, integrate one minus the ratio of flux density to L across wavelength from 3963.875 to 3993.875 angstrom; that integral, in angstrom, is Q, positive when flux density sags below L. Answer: 4.0 angstrom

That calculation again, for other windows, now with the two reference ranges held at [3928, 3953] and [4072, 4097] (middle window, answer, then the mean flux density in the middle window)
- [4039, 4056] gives -1.6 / 9.77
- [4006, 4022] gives -4.8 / 10.4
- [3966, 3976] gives 2.7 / 5.06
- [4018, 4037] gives -4.1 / 10.2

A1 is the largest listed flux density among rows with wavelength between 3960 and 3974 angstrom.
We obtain 8.894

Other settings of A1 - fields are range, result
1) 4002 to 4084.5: 12.22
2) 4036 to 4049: 11.39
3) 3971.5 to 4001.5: 11.04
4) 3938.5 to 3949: 10.59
